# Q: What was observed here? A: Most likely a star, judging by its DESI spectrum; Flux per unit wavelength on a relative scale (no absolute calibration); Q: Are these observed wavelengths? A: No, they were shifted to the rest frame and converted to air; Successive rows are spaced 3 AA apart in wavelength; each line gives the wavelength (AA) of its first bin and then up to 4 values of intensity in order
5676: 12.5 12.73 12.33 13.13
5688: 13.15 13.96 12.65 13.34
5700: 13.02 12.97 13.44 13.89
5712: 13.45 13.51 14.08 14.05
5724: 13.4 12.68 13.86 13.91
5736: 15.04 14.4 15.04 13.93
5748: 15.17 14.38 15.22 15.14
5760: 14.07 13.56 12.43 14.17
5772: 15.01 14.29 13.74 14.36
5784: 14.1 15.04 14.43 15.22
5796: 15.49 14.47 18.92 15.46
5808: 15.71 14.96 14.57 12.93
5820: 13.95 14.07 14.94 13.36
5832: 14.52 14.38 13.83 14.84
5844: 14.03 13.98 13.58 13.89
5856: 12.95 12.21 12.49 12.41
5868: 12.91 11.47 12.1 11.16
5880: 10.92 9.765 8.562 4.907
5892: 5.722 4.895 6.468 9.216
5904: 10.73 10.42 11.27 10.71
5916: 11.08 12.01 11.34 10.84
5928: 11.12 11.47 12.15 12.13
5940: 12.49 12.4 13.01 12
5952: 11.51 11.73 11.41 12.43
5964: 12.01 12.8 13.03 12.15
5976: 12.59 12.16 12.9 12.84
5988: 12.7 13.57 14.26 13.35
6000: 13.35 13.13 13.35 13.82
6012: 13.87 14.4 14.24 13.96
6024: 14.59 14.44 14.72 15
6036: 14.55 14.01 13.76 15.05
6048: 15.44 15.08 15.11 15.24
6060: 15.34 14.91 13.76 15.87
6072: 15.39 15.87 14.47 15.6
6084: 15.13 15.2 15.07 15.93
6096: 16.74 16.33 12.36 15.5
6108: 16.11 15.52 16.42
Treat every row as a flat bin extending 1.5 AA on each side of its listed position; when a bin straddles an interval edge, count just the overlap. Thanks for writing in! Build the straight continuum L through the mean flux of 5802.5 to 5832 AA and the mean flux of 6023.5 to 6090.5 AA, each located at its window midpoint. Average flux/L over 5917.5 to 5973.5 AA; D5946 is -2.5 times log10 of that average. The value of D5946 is 0.23 mag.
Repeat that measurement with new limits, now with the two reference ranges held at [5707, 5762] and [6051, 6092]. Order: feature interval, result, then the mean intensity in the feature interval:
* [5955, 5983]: 0.201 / 12.3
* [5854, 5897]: 0.390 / 10.2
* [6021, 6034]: 0.032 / 14.6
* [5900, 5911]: 0.371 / 10.4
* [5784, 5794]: -0.032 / 14.8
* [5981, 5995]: 0.130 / 13.2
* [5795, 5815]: -0.095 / 15.7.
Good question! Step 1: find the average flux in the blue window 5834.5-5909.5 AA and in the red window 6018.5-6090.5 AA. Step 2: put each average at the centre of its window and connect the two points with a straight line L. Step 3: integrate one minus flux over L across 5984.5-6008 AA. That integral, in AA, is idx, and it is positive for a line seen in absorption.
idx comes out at 0.5 AA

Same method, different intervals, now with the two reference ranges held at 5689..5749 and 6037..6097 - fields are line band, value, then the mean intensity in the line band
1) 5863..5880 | 2.9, 11.9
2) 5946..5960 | 2.7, 11.8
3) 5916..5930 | 3.1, 11.3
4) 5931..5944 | 2.2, 12.2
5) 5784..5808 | -2.4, 15.5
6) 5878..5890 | 4.7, 8.8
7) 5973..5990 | 2.5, 12.6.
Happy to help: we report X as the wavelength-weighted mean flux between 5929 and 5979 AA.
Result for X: 12.2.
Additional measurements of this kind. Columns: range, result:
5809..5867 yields 13.8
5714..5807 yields 14.5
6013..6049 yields 14.5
